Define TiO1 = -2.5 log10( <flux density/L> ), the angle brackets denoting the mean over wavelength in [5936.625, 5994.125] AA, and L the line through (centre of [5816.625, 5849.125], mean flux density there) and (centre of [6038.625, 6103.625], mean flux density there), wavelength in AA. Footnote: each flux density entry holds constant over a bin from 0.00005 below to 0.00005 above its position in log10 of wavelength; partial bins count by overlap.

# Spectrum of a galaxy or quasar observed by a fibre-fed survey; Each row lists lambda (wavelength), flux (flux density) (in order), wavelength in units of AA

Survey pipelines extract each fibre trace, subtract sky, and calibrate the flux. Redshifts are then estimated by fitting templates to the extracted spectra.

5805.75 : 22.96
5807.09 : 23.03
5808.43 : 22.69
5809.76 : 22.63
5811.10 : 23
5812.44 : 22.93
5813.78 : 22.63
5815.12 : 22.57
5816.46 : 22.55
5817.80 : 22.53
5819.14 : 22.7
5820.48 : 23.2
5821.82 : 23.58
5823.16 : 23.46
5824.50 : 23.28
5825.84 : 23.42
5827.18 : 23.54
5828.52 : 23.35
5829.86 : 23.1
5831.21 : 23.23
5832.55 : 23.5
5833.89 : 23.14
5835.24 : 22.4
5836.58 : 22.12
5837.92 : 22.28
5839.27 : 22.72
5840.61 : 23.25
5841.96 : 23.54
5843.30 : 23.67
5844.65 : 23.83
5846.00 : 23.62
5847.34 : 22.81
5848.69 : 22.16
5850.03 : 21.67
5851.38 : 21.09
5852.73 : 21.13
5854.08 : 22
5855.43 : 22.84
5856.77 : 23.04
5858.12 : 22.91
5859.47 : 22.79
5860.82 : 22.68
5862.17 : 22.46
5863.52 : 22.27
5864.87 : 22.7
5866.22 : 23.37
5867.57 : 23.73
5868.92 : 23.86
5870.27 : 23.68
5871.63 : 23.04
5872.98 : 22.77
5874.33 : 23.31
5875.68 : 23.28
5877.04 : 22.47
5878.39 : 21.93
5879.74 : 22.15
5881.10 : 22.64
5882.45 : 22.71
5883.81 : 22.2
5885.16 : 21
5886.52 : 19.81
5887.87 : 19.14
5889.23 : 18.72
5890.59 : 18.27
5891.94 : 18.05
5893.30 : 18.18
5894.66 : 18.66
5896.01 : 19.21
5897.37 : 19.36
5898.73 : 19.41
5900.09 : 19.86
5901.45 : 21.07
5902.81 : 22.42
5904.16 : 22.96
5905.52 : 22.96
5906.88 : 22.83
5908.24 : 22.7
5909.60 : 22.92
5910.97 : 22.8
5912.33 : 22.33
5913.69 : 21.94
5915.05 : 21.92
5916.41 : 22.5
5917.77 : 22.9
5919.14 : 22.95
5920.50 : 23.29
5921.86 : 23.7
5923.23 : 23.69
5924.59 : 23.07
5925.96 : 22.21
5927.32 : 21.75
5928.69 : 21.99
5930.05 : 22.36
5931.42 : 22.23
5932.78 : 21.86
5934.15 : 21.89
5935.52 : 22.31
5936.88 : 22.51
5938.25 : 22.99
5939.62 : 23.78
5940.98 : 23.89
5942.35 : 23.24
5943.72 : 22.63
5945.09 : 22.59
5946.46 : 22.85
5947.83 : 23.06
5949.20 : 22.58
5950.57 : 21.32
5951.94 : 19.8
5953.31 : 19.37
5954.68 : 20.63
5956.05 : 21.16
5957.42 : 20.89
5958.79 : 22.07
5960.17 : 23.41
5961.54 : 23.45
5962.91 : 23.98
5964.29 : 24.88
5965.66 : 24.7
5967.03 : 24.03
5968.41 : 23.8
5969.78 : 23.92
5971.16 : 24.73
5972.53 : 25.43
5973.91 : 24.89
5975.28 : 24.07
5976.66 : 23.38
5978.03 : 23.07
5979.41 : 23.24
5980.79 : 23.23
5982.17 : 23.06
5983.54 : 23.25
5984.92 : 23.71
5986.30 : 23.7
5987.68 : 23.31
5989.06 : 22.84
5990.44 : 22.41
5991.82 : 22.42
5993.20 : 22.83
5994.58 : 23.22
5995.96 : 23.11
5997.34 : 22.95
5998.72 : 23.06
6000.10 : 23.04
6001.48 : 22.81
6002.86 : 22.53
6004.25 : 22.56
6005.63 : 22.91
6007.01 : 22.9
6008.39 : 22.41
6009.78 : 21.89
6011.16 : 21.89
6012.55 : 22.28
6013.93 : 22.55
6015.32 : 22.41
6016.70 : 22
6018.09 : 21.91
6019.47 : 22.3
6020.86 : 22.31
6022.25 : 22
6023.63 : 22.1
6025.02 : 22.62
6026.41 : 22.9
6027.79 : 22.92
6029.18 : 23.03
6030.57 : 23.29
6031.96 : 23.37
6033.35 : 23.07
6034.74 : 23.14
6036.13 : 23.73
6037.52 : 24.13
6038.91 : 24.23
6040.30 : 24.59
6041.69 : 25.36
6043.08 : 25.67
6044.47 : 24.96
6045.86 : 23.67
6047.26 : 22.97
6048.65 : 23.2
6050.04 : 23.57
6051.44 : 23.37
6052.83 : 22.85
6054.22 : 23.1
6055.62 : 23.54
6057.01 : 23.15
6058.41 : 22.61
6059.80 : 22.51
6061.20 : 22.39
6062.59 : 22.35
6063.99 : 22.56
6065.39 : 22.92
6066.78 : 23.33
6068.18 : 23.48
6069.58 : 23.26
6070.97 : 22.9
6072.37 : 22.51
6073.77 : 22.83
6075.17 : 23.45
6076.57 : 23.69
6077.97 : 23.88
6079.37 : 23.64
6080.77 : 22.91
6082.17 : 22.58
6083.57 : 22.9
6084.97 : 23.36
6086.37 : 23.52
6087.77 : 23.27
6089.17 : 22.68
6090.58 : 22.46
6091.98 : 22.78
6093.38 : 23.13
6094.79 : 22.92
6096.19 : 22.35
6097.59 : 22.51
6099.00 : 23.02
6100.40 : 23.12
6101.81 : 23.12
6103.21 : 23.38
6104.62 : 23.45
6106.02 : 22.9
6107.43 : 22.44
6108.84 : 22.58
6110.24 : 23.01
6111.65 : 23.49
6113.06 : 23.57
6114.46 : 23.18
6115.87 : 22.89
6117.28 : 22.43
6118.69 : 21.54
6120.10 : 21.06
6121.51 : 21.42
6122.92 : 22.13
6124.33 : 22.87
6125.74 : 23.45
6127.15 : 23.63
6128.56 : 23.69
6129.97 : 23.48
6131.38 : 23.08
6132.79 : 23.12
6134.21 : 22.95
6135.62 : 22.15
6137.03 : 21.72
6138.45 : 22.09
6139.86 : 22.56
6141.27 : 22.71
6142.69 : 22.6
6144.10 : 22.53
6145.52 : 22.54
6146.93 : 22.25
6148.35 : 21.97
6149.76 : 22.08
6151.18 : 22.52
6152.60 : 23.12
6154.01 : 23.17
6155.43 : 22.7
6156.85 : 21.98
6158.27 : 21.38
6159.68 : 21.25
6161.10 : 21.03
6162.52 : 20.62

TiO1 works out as 0.01 mag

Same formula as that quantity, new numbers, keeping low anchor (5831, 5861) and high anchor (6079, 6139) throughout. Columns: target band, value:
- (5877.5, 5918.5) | 0.079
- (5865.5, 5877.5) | -0.027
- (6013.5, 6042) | -0.011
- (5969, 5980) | -0.062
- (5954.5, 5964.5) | 0.011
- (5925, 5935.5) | 0.033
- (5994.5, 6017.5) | 0.009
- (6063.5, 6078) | -0.015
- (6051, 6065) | -0.001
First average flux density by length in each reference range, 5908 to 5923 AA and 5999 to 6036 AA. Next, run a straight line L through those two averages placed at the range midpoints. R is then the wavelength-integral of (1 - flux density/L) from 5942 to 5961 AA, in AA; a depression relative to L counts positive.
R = 0.74 AA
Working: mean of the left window 22.7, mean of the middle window 21.8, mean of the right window 22.6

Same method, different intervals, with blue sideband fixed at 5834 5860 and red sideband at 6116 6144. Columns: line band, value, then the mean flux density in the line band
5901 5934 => 0.1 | 22.6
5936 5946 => -0.2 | 23.1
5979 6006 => -0.5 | 23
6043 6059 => -0.6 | 23.5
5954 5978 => -0.9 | 23.5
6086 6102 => -0.2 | 22.9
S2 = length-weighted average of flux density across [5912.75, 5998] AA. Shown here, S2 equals 22.9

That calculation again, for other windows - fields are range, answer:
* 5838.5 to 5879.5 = 22.8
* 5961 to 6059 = 23.3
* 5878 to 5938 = 21.6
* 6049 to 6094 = 23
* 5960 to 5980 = 24.1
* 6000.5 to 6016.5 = 22.5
